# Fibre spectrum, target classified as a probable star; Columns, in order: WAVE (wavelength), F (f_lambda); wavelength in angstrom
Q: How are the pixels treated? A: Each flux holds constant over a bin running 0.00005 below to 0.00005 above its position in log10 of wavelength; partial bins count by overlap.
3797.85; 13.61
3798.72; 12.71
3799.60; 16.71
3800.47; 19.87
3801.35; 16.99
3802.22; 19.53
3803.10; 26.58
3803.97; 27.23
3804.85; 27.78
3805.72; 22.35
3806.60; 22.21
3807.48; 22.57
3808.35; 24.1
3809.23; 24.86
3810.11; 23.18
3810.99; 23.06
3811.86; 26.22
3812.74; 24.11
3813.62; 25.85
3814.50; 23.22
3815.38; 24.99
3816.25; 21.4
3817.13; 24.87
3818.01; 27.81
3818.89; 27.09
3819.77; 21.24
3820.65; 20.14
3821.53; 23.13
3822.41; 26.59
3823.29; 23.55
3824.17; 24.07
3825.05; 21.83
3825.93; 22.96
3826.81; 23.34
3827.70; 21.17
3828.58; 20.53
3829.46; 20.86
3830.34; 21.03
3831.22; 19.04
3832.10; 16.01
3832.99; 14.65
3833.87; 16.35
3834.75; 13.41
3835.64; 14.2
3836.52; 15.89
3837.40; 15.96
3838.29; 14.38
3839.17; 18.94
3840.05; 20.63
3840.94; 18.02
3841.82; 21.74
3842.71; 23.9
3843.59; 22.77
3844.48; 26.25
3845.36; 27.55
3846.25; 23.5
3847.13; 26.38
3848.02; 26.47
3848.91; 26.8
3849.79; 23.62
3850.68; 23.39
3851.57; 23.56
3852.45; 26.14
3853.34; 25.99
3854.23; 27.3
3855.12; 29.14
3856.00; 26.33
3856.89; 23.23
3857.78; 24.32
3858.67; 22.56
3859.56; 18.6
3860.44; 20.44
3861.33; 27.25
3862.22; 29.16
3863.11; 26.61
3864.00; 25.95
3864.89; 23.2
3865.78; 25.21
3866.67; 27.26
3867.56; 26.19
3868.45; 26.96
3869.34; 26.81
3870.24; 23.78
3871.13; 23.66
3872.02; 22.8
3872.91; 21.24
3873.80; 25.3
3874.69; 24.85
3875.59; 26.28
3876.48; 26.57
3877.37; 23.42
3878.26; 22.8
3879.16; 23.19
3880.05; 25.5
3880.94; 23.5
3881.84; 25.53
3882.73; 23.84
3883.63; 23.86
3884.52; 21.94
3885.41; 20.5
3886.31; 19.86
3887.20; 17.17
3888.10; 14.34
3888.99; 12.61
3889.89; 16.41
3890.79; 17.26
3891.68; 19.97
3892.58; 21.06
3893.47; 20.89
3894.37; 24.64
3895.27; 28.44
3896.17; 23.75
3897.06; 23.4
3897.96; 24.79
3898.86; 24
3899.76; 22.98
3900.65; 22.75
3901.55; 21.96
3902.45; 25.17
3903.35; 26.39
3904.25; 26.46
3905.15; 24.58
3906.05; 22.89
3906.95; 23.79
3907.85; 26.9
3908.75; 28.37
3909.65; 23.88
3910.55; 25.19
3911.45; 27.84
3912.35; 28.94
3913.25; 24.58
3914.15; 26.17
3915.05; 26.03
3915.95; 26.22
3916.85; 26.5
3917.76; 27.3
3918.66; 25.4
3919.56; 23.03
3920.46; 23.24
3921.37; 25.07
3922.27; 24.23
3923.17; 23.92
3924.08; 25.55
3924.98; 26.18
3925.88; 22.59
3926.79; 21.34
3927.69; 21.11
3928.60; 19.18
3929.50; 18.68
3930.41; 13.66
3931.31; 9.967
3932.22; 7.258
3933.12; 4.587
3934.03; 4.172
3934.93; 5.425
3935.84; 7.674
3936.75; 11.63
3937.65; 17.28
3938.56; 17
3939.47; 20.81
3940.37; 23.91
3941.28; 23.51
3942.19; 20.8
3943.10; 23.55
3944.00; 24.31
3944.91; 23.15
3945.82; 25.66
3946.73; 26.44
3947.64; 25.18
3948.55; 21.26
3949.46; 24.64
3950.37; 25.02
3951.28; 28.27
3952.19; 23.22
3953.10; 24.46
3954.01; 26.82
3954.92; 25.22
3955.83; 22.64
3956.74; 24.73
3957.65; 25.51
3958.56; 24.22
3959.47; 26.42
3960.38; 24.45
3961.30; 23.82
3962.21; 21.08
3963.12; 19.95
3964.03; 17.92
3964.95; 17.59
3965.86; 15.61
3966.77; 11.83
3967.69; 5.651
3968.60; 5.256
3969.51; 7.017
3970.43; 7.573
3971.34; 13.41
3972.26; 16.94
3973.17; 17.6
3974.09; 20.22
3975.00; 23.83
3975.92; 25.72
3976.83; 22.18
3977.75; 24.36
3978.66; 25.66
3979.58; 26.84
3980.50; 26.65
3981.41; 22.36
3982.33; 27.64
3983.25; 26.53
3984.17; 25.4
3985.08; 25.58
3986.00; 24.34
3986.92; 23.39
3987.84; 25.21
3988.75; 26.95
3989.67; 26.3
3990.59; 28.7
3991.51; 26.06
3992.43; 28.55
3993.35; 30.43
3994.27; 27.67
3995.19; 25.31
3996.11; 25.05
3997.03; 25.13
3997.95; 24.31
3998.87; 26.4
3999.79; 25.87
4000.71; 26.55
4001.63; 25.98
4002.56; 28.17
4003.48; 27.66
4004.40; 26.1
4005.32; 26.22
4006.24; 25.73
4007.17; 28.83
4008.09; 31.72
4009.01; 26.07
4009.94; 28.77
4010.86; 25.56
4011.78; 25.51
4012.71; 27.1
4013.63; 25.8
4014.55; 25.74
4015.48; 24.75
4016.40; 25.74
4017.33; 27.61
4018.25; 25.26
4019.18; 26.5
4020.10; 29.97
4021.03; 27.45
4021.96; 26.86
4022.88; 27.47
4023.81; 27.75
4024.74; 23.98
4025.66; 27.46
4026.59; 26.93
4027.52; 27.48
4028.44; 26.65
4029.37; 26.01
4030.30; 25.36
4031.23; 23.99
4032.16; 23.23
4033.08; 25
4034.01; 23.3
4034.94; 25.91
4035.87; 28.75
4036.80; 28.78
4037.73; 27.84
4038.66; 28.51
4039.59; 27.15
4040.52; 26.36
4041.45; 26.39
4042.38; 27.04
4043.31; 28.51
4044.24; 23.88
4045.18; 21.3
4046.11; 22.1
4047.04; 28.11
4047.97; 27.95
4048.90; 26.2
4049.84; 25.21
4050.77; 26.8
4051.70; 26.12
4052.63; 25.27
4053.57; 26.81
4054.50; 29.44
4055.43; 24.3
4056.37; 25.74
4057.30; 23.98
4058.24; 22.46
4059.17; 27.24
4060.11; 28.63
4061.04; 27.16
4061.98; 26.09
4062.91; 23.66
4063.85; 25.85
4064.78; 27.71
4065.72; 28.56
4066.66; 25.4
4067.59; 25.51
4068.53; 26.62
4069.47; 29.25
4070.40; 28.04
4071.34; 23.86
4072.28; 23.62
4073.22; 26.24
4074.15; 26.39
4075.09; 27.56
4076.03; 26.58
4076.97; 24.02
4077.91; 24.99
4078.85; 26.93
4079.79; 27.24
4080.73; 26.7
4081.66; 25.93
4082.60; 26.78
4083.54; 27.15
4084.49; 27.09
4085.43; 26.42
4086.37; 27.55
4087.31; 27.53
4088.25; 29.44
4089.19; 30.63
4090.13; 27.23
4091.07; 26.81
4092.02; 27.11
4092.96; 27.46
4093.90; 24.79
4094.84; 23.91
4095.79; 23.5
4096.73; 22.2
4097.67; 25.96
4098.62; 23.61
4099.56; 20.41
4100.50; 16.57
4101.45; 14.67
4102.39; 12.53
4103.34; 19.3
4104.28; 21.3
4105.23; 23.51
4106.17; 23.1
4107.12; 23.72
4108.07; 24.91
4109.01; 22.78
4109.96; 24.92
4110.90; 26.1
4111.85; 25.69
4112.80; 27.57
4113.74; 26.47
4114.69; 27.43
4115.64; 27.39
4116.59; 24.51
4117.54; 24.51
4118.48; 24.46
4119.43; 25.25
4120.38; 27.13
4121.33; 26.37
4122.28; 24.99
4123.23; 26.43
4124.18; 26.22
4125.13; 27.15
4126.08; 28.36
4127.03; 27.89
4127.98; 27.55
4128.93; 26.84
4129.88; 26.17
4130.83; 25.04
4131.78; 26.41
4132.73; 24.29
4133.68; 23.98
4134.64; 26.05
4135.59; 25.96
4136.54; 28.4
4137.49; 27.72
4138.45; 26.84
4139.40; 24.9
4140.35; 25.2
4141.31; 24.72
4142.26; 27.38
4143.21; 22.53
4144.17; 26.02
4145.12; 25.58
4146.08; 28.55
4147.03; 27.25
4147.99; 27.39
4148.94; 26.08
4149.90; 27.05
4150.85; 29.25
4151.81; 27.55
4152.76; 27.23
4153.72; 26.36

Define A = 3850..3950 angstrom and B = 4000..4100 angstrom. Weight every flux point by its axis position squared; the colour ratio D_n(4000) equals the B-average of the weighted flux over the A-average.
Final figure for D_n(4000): 1.26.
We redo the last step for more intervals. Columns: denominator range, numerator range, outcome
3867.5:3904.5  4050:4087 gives 1.26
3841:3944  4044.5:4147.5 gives 1.25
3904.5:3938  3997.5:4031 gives 1.34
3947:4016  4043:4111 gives 1.12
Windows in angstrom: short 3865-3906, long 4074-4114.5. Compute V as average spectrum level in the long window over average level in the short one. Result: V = 1.07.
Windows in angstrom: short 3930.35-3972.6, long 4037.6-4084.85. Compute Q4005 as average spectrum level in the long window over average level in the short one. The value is 1.42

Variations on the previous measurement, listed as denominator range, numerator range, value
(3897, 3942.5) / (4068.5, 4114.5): 1.16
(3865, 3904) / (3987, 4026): 1.16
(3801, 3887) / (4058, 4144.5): 1.10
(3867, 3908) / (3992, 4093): 1.15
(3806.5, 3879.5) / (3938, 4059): 1.06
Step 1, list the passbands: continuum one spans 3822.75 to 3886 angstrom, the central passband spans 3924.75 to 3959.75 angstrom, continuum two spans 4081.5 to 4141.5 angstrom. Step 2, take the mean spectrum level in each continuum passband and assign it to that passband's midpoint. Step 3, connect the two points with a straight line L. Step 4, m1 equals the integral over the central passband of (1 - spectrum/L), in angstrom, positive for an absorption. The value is 5.32 angstrom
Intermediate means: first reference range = 23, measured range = 20.1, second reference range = 25.2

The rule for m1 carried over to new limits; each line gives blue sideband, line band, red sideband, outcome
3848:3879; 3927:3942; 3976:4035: 6.6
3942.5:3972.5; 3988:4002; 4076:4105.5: -3.2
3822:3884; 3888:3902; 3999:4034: 1.5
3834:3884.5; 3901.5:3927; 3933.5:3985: -3.9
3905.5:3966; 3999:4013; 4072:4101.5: -2.0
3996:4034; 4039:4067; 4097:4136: -0.4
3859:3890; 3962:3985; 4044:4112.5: 4.9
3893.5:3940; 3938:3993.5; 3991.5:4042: 4.0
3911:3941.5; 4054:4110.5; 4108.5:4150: -1.1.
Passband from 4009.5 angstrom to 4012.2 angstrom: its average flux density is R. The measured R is 26.7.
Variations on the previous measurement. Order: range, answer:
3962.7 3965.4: 18.4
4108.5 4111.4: 24.7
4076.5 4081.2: 26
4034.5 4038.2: 27.8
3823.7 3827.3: 23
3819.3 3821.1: 20.8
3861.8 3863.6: 27.8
